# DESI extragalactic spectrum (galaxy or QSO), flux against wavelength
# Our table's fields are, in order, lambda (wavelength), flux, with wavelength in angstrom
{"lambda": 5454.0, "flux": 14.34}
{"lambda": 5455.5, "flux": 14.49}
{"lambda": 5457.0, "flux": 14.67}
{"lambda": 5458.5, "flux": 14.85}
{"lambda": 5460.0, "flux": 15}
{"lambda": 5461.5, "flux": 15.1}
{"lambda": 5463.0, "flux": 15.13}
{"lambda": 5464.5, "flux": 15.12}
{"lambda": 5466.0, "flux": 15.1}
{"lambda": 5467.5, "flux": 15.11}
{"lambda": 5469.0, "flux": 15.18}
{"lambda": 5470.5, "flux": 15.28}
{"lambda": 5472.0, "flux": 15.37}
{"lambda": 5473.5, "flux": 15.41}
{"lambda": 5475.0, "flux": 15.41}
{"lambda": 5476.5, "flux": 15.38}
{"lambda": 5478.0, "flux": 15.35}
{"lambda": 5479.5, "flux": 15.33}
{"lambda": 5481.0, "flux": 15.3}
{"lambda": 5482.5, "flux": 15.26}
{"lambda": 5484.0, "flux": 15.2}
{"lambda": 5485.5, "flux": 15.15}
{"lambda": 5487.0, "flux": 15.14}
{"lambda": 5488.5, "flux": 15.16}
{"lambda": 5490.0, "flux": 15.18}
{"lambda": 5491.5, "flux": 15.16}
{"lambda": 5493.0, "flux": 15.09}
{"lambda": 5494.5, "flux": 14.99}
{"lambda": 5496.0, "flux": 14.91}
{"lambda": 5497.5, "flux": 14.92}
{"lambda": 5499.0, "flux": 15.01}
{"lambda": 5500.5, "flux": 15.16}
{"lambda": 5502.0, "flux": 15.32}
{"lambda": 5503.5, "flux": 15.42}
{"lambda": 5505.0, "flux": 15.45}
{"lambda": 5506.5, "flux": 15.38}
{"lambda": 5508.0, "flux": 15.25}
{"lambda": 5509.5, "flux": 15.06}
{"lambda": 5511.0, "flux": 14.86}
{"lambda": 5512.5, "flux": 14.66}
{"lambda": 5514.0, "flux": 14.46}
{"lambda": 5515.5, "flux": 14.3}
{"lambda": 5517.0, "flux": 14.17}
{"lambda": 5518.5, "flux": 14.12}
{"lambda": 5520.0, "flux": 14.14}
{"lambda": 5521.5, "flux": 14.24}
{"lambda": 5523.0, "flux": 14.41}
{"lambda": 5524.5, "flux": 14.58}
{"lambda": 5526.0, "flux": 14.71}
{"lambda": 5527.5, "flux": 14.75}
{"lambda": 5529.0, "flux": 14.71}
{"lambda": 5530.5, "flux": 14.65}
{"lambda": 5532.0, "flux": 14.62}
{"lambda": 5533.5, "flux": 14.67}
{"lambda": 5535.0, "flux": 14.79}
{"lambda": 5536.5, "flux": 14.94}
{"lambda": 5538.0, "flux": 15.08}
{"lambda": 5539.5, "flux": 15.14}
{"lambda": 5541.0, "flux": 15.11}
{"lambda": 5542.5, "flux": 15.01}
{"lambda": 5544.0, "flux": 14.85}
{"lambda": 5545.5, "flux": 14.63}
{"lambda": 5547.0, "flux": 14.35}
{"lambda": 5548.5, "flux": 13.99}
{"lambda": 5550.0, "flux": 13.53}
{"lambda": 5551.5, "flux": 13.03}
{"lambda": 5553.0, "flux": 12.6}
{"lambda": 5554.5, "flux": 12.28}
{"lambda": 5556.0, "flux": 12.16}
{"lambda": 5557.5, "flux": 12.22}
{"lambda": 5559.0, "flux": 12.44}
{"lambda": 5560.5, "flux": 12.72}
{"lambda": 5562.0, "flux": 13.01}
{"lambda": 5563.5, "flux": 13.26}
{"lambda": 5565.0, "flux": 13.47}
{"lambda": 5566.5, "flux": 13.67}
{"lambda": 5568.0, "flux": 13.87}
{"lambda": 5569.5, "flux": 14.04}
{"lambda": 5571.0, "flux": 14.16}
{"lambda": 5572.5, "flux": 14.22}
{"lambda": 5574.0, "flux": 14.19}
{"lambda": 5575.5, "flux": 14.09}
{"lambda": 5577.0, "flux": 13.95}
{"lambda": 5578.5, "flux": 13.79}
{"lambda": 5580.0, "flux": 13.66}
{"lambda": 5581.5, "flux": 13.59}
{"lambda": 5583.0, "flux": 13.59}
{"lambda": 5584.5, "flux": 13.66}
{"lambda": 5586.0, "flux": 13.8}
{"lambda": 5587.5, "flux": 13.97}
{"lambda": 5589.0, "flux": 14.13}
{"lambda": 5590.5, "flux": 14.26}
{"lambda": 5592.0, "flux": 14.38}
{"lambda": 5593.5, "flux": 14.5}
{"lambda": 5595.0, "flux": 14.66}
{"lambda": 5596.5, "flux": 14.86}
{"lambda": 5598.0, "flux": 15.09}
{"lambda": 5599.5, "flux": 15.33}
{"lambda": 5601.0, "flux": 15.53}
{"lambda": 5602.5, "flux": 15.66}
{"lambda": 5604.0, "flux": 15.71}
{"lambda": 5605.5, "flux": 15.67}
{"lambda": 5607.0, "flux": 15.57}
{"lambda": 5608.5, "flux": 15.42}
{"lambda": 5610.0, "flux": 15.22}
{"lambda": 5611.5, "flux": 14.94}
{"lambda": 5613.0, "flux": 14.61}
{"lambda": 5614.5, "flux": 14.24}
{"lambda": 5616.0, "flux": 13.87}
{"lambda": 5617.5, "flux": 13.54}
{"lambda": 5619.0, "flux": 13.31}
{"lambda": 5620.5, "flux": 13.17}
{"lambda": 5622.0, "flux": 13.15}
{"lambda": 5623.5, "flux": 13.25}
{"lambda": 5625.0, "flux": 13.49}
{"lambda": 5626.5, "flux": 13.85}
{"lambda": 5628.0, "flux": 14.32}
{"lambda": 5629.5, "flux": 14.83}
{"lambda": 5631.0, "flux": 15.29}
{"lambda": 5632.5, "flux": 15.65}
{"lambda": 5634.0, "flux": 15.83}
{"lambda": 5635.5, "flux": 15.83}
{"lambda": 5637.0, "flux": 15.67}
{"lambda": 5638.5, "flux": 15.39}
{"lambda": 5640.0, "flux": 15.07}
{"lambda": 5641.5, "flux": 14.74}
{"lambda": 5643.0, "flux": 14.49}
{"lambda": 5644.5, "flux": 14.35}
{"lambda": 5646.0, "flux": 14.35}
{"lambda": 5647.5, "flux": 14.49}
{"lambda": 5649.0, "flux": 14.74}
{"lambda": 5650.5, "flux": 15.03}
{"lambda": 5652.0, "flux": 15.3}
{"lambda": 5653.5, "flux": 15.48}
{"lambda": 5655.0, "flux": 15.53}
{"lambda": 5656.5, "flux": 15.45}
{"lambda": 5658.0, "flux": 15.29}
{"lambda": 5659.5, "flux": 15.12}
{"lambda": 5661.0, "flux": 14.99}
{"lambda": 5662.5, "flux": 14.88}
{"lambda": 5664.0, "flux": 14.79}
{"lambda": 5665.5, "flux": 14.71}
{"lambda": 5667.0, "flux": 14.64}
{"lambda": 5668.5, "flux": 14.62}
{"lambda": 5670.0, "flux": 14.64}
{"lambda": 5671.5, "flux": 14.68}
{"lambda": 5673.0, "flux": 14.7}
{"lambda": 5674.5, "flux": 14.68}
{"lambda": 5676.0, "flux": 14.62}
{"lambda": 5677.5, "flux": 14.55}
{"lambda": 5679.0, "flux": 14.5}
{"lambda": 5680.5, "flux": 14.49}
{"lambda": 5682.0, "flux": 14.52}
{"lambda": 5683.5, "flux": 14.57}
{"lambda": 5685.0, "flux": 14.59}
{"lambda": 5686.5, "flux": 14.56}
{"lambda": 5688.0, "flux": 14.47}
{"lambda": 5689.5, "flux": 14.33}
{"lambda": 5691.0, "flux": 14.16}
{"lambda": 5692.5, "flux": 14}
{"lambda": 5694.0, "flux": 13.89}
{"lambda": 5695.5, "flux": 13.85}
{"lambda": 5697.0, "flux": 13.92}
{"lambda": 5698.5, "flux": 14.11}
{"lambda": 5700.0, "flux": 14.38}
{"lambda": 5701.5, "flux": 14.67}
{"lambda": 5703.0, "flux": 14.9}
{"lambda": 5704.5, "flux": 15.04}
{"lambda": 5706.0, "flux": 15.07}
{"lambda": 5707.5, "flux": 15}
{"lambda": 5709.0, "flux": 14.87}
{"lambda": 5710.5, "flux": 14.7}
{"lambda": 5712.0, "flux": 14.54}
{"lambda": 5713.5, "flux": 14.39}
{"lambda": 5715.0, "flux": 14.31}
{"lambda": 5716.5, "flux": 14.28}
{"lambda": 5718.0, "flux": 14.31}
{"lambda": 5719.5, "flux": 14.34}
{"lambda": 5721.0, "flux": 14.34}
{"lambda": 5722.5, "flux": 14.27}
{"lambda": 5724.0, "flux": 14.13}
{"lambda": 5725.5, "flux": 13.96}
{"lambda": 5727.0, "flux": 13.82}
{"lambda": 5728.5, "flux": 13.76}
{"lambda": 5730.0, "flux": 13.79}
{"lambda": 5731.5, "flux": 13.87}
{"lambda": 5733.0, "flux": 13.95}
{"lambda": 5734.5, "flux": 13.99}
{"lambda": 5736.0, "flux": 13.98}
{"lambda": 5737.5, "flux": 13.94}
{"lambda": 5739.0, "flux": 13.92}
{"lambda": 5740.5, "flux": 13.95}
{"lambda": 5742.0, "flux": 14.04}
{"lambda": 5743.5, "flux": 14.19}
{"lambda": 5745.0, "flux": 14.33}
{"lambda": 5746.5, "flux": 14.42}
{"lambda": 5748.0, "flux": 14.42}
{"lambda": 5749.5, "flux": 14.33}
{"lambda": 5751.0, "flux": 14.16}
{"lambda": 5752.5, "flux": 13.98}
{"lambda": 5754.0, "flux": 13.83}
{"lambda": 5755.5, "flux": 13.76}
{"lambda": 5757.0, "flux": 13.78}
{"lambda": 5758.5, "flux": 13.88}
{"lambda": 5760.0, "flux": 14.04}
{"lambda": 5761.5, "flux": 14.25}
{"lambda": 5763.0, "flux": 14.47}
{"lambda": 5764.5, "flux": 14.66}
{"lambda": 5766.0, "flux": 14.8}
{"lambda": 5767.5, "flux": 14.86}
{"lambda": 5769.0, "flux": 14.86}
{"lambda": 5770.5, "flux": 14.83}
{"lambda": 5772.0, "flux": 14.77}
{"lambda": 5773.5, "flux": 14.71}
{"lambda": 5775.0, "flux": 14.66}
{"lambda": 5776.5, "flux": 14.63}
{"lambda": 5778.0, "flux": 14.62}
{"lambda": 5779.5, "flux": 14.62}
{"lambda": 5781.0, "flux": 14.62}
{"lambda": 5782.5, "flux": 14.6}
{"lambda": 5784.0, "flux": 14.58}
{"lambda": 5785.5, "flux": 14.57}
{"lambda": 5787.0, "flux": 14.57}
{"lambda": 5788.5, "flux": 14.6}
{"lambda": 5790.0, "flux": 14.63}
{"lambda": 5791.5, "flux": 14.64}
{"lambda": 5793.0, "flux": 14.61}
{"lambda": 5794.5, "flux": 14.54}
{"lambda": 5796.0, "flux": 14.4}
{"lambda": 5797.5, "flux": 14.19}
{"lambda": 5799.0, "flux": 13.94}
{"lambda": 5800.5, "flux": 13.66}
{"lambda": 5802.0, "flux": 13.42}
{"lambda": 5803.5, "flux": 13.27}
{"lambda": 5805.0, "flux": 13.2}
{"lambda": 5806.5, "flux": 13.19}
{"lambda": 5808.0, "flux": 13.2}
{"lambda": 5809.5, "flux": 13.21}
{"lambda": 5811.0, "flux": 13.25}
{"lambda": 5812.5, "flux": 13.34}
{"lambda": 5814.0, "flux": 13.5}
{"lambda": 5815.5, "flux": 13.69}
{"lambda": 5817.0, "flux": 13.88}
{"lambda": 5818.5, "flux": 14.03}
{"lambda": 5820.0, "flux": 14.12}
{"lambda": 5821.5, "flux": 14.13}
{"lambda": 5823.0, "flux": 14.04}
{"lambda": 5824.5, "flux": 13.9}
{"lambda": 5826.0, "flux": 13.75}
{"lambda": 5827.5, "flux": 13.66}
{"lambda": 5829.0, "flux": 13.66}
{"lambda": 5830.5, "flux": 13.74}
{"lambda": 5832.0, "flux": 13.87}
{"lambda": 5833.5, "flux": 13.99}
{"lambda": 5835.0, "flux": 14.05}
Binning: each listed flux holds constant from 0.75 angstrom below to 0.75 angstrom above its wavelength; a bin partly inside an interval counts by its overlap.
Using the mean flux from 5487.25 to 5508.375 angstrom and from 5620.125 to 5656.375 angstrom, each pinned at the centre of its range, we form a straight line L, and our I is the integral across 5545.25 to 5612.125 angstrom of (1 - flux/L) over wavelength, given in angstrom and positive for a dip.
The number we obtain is 3.9 angstrom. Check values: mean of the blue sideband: 15.2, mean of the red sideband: 14.7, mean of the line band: 14.1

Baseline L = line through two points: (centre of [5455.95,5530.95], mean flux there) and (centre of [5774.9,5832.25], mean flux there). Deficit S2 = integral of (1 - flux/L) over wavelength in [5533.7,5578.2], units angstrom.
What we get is 2.9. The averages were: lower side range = 15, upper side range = 14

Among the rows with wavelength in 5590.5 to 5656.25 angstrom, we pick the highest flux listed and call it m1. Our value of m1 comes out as 15.83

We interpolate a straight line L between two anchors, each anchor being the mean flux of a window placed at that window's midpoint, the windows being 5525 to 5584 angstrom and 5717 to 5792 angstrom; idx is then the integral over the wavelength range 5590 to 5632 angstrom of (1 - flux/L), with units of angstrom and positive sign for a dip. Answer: -1.6 angstrom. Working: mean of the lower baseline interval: 13.9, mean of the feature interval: 14.6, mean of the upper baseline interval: 14.3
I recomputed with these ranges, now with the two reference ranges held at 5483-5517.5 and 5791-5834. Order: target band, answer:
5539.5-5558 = 1.4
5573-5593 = 1.0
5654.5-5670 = -0.6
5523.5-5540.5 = 0.1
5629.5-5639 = -0.7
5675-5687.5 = -0.2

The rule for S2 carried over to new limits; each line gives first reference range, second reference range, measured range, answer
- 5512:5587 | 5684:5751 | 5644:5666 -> -1.2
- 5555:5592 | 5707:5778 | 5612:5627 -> 0.1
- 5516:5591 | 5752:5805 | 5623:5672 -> -2.6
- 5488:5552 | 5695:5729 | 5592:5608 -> -0.7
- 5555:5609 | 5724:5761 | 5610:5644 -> -1.0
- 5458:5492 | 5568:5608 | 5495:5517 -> 0.0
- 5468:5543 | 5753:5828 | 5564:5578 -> 0.8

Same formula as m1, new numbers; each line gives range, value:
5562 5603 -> 15.66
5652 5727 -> 15.53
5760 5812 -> 14.86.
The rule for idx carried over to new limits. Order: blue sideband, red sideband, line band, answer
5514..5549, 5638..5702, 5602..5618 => -0.4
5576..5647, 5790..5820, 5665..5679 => -0.3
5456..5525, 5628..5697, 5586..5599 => 0.4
